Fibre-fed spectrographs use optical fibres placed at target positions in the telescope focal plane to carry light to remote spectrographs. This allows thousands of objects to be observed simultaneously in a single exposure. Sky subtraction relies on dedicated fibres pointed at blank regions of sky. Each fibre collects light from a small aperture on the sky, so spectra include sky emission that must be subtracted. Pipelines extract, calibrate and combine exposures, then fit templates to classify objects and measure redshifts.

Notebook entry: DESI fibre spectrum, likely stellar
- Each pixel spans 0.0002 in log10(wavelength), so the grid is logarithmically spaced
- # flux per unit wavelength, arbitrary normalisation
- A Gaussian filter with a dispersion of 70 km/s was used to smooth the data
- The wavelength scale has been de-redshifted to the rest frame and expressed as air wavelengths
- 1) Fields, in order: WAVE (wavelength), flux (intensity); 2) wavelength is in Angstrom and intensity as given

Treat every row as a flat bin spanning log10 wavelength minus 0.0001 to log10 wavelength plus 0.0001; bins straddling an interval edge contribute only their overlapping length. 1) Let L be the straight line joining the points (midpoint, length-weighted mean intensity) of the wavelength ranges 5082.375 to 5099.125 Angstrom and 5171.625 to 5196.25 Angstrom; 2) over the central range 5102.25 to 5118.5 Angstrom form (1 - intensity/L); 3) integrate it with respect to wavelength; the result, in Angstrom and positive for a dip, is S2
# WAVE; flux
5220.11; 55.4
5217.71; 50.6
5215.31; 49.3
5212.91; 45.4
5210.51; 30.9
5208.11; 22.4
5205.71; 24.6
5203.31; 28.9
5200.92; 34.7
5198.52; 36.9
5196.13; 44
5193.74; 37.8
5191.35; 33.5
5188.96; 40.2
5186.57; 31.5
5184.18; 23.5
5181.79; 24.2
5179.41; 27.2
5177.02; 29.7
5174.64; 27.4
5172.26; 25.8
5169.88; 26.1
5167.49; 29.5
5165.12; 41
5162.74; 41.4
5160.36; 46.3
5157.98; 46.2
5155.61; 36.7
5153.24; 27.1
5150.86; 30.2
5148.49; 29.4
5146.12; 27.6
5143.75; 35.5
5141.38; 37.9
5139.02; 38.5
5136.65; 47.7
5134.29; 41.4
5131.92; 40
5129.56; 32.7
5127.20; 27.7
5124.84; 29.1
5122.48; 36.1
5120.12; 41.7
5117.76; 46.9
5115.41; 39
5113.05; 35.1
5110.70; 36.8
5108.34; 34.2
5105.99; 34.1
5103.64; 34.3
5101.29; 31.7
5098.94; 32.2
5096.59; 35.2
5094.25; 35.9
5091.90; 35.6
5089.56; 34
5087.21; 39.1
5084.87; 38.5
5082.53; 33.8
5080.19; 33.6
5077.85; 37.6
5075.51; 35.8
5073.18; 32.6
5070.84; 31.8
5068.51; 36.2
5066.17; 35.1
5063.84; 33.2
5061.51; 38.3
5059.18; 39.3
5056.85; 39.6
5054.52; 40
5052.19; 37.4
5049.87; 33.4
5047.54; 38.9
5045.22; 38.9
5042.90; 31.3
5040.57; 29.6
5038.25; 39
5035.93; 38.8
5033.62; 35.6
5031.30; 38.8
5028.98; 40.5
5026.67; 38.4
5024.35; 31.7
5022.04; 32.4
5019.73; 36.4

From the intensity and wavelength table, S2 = -0.98 Angstrom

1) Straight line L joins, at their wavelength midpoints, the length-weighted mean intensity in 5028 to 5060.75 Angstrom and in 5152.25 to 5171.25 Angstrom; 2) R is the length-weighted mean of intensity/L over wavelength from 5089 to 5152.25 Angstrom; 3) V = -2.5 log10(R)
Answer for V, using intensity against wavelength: 0.04 mag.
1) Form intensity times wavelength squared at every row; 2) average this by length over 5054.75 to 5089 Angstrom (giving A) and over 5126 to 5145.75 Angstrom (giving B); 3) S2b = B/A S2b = 1.06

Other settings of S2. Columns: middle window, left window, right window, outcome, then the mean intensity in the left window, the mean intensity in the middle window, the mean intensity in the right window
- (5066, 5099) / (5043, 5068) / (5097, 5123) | 1.42 Angstrom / 37.1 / 35.2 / 36.5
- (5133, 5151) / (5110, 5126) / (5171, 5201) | -0.28 Angstrom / 37.9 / 36.4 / 31.9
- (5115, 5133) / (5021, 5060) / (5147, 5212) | -1.23 Angstrom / 36.7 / 36.5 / 32.5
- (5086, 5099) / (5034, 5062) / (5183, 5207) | 0.12 Angstrom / 37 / 35.6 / 33.5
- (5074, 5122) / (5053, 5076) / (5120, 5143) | 0.54 Angstrom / 36.2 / 36.2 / 37.1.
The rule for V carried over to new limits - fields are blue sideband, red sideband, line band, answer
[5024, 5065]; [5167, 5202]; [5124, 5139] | -0.100 mag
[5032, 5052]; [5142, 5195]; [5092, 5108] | 0.012 mag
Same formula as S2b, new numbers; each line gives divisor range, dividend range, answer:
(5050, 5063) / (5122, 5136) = 0.94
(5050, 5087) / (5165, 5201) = 0.92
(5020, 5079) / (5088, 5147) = 1.03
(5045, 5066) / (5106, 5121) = 1.05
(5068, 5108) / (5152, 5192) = 0.97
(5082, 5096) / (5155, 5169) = 1.14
